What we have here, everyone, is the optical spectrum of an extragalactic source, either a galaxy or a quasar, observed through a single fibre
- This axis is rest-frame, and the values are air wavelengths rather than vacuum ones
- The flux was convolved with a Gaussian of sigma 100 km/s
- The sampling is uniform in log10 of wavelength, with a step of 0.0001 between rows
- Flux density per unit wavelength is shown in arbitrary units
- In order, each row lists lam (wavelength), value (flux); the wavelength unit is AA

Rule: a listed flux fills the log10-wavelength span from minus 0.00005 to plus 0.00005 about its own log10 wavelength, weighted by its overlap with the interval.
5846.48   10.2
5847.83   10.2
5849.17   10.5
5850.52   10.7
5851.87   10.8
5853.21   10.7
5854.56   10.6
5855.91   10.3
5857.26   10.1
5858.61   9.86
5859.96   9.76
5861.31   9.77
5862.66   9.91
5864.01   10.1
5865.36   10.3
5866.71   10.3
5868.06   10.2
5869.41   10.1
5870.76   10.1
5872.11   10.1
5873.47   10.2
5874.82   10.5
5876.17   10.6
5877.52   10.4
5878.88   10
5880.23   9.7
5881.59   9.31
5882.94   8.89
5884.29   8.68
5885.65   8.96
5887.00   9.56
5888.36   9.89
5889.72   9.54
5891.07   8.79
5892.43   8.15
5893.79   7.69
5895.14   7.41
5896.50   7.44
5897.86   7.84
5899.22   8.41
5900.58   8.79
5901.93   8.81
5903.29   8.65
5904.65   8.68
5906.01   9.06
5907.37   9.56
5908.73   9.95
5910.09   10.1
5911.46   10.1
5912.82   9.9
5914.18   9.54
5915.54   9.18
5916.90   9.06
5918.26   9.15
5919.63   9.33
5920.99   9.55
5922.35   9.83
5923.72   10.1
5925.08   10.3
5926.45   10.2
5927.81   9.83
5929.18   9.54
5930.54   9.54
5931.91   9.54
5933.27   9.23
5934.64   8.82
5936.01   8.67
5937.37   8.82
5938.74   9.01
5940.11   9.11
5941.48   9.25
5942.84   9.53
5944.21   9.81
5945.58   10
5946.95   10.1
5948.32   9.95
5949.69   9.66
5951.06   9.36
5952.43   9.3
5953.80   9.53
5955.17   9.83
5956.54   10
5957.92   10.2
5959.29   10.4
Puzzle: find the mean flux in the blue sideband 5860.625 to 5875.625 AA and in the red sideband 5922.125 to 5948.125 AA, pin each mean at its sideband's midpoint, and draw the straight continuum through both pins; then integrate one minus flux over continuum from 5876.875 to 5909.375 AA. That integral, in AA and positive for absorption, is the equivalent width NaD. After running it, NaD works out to 3.3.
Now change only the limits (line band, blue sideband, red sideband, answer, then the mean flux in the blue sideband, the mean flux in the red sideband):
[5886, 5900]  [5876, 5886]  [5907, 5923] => 1.6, 9.53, 9.61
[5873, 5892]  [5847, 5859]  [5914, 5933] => 0.9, 10.4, 9.62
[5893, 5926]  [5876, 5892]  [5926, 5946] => 1.1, 9.47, 9.38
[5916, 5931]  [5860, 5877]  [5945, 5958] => 0.4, 10.2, 9.77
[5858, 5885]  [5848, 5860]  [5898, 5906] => -0.5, 10.4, 8.65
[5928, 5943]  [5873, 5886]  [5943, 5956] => 0.8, 9.74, 9.72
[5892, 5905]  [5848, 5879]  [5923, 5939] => 2.2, 10.3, 9.48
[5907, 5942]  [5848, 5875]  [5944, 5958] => 1.4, 10.2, 9.77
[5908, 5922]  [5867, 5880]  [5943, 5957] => 0.5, 10.2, 9.74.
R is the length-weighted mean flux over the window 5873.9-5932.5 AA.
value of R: 9.31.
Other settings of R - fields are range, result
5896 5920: 9.09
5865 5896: 9.52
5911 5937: 9.54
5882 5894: 8.96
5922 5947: 9.52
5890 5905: 8.27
